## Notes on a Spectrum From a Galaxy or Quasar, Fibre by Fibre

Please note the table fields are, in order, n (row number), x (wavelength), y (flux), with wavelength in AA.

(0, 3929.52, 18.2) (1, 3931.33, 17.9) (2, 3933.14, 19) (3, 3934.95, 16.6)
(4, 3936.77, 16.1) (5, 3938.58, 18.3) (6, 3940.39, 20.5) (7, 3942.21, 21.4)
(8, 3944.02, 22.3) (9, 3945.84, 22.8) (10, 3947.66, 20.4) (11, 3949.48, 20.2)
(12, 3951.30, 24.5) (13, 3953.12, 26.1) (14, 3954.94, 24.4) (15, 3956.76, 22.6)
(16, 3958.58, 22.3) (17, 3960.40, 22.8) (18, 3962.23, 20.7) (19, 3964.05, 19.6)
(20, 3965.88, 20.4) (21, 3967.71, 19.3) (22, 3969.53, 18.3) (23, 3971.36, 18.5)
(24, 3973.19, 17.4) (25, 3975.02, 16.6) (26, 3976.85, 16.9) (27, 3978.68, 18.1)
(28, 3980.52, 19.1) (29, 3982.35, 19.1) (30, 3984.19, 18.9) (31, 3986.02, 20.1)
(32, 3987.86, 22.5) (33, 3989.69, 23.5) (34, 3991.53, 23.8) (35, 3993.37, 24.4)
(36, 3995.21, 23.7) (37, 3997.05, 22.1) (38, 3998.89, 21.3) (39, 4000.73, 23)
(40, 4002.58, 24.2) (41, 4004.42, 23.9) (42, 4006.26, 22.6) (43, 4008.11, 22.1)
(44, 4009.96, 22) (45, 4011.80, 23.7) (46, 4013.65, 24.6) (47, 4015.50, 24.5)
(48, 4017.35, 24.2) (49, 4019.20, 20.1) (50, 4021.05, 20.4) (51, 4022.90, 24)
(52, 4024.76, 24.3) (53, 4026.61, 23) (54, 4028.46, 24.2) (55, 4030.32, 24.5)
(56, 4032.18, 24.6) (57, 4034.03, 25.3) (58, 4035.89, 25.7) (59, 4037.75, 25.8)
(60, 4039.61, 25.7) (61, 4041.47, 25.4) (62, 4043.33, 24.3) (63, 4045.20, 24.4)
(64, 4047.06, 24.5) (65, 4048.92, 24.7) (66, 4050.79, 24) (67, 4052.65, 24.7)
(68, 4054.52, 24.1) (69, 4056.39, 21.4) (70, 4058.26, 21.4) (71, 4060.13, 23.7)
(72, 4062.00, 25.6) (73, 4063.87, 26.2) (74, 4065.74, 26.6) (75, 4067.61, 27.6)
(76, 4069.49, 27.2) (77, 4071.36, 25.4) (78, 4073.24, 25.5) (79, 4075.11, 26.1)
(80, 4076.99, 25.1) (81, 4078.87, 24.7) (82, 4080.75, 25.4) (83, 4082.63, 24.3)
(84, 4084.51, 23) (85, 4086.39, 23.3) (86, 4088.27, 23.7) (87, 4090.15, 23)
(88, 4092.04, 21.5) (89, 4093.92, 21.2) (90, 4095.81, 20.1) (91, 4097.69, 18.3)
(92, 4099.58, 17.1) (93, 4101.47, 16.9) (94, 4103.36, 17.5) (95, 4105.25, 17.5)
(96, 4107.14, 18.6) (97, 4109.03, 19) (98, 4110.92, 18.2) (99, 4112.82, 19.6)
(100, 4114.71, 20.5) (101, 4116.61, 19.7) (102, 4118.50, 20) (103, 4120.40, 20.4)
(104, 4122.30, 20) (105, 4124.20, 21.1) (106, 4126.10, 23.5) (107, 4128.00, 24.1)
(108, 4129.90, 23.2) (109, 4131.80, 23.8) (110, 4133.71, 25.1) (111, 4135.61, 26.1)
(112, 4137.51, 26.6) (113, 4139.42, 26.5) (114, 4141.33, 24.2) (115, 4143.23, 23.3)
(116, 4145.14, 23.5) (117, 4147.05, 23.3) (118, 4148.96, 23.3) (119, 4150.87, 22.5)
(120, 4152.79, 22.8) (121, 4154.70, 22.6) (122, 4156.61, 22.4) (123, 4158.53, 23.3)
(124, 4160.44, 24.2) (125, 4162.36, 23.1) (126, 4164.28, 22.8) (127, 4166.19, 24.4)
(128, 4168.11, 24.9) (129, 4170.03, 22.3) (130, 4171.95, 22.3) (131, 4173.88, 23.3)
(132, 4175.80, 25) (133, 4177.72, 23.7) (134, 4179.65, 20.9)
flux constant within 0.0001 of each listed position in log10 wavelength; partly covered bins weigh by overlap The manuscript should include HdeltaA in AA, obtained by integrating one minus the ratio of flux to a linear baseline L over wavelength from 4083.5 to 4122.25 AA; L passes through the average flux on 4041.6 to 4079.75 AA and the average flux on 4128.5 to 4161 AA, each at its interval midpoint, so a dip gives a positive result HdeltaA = 7.05 AA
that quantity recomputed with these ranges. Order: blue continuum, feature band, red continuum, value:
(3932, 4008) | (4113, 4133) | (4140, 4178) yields 1.2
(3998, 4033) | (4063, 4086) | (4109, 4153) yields -2.7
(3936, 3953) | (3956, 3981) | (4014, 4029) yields 2.5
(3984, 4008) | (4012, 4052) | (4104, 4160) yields -2.9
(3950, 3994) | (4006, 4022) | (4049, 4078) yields 0.0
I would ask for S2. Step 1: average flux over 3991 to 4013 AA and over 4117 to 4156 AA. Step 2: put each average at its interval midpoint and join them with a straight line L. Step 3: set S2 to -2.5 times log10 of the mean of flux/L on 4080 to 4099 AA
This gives 0.04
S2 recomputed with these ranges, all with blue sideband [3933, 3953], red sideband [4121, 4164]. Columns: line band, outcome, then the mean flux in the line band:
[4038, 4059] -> -0.10 mag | 24.1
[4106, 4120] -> 0.19 mag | 19.4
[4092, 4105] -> 0.22 mag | 18.7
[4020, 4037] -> -0.10 mag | 24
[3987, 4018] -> -0.09 mag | 23.3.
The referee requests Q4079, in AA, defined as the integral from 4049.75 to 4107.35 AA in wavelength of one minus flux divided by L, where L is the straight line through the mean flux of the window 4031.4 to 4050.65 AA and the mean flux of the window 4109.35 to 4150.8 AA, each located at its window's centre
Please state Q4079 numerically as 2.5 AA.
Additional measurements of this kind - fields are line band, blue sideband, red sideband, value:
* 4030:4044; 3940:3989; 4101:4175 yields -2.6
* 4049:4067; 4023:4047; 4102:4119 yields -1.1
